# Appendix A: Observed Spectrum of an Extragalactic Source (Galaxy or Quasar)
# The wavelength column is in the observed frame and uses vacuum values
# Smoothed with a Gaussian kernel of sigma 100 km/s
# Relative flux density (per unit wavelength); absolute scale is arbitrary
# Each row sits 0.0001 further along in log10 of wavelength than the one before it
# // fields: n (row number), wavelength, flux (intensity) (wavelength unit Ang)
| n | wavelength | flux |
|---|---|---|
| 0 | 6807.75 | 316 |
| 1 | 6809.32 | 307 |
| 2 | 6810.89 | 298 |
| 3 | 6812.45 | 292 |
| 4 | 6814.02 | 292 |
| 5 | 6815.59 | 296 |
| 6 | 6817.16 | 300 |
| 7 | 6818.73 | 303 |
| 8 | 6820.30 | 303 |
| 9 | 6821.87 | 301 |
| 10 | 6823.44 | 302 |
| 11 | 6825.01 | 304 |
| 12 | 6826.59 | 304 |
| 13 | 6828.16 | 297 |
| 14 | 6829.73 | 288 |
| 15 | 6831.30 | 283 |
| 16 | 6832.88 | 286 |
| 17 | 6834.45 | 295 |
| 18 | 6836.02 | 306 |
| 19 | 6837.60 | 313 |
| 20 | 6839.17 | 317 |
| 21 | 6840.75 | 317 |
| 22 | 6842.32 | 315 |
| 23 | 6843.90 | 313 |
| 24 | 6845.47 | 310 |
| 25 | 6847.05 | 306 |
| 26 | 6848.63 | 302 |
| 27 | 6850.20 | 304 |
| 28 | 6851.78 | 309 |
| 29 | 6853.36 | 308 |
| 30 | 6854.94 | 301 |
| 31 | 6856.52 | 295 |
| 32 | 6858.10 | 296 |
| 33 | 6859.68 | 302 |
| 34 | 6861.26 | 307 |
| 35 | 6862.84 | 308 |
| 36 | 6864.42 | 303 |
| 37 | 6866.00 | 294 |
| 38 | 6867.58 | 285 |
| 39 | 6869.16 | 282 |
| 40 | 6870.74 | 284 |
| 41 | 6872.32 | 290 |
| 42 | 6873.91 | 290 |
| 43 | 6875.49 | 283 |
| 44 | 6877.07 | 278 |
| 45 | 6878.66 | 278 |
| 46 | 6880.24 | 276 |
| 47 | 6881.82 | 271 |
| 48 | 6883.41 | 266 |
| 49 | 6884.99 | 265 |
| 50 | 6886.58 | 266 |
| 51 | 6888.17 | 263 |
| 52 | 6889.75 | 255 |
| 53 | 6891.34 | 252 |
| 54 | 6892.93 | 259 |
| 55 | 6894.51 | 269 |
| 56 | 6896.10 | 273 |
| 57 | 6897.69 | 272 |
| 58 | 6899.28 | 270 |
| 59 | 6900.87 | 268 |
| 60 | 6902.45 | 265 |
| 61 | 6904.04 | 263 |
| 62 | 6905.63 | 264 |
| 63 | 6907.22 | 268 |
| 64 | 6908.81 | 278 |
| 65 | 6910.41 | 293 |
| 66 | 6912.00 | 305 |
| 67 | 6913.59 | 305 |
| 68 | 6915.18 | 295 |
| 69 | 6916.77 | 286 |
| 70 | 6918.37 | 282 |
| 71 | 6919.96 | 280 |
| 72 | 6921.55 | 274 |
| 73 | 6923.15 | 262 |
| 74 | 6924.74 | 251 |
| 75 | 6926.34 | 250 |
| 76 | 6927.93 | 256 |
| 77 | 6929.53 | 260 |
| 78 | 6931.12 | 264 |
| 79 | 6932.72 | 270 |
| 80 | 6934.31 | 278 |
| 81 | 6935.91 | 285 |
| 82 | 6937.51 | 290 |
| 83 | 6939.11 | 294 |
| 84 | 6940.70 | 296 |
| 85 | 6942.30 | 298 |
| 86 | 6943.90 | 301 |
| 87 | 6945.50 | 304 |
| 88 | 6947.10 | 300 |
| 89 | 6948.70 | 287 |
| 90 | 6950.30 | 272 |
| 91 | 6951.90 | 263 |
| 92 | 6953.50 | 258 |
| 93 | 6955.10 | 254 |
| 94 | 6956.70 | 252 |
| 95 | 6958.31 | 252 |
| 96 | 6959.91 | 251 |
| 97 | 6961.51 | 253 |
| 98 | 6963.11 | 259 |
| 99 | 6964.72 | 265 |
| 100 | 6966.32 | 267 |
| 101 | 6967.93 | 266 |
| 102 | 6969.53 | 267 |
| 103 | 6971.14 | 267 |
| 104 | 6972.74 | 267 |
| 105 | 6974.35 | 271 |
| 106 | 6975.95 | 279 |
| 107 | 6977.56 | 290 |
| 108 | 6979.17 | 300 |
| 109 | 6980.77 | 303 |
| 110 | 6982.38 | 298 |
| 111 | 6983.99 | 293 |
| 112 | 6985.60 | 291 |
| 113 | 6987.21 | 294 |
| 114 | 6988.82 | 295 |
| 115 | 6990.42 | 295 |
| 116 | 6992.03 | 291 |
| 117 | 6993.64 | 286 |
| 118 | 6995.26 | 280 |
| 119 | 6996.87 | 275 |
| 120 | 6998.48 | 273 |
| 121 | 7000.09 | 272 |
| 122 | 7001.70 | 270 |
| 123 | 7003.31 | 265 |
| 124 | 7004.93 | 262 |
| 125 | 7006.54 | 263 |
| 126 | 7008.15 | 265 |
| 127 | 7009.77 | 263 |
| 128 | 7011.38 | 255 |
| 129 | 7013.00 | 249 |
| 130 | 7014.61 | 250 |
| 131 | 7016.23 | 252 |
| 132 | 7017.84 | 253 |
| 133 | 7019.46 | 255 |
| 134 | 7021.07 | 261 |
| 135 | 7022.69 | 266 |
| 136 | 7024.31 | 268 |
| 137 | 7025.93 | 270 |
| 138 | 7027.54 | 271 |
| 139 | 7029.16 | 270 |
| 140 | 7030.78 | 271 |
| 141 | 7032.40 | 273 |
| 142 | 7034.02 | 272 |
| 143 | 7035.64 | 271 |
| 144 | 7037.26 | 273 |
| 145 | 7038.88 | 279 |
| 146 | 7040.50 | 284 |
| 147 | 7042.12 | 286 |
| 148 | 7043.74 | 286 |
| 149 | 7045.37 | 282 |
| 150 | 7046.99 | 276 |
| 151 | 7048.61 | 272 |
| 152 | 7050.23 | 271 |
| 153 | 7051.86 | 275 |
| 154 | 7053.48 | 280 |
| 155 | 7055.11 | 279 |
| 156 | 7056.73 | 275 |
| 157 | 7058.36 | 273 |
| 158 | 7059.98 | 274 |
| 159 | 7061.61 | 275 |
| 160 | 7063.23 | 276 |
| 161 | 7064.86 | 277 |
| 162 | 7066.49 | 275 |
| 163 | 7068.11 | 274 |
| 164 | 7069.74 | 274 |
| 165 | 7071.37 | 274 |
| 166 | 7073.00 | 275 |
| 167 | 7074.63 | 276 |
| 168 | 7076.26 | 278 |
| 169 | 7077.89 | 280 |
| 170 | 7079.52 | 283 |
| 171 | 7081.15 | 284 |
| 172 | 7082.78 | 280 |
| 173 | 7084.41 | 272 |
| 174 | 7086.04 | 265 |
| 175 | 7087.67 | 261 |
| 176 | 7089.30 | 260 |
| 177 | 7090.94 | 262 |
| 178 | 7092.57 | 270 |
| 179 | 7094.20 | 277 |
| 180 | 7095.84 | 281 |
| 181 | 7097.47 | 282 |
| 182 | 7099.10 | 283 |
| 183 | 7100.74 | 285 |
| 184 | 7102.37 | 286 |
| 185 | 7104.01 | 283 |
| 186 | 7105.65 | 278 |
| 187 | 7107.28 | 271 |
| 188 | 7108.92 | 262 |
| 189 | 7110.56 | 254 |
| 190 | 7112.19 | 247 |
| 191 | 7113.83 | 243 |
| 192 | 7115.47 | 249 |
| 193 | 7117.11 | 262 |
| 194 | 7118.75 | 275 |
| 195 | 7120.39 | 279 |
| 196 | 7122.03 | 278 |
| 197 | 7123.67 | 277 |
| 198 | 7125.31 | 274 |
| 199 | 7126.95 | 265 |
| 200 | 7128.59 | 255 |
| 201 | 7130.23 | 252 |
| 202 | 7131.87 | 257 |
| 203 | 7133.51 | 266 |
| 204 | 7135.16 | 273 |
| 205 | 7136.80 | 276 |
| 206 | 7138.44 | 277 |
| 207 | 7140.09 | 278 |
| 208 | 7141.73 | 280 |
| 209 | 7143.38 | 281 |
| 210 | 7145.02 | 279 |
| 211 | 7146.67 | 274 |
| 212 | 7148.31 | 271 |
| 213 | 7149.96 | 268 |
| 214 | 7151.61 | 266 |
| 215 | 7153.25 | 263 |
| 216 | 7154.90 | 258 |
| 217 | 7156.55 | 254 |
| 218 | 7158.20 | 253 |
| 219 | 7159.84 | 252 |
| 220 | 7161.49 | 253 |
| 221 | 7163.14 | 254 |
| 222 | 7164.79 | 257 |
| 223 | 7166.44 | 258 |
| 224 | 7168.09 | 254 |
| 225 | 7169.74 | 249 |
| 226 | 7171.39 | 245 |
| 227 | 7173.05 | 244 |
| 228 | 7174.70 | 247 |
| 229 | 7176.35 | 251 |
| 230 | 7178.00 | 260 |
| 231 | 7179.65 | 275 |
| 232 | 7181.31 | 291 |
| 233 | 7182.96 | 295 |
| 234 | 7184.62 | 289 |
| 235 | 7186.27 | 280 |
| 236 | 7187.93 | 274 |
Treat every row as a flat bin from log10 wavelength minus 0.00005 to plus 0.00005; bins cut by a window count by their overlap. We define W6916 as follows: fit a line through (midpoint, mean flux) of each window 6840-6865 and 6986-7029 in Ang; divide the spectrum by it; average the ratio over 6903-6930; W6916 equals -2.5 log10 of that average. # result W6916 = 0.06 mag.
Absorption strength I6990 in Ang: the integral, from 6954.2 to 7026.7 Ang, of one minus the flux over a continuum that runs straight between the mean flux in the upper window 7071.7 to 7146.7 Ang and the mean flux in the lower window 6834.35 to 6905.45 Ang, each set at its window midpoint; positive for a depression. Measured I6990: 2.3 Ang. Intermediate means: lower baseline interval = 287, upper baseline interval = 271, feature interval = 270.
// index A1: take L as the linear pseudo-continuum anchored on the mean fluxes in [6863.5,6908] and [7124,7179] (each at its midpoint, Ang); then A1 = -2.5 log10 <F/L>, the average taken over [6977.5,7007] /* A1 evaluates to -0.06 mag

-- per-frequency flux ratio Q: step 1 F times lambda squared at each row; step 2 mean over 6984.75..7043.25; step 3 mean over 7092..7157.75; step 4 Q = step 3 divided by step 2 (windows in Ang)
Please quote 1.02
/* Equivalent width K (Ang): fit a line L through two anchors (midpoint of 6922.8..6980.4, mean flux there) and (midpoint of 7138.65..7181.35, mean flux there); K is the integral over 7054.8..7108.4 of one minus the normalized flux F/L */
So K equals -2.0 Ang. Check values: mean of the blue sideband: 273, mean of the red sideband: 262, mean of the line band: 276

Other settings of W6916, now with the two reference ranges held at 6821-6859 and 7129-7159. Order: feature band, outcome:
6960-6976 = 0.09 mag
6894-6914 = 0.07 mag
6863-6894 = 0.08 mag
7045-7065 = 0.01 mag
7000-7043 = 0.06 mag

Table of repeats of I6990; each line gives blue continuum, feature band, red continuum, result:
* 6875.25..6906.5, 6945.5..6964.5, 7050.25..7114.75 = 0.3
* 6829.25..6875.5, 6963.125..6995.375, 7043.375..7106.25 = 0.4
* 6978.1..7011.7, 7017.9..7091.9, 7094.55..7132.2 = 0.4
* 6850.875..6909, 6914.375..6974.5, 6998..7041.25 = 0.2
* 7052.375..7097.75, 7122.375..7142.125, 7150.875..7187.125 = -0.2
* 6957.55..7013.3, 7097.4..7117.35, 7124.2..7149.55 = 0.3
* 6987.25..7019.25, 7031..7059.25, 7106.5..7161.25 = -0.9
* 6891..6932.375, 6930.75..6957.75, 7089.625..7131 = -0.9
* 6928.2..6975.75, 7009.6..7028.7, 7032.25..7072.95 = 1.1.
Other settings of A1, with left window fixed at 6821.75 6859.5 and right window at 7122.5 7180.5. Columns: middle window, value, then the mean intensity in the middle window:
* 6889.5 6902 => 0.12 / 265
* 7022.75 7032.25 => 0.04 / 270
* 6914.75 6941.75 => 0.06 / 275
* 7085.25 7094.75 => 0.02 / 266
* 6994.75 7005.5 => 0.04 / 271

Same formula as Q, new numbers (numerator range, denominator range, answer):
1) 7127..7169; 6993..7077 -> 1.01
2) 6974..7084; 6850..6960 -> 1.02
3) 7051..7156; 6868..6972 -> 1.05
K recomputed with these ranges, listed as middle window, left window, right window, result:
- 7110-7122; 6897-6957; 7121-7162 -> 0.4 Ang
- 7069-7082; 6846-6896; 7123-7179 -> -0.5 Ang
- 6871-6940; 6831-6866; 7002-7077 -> 4.8 Ang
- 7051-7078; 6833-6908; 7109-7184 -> -0.5 Ang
